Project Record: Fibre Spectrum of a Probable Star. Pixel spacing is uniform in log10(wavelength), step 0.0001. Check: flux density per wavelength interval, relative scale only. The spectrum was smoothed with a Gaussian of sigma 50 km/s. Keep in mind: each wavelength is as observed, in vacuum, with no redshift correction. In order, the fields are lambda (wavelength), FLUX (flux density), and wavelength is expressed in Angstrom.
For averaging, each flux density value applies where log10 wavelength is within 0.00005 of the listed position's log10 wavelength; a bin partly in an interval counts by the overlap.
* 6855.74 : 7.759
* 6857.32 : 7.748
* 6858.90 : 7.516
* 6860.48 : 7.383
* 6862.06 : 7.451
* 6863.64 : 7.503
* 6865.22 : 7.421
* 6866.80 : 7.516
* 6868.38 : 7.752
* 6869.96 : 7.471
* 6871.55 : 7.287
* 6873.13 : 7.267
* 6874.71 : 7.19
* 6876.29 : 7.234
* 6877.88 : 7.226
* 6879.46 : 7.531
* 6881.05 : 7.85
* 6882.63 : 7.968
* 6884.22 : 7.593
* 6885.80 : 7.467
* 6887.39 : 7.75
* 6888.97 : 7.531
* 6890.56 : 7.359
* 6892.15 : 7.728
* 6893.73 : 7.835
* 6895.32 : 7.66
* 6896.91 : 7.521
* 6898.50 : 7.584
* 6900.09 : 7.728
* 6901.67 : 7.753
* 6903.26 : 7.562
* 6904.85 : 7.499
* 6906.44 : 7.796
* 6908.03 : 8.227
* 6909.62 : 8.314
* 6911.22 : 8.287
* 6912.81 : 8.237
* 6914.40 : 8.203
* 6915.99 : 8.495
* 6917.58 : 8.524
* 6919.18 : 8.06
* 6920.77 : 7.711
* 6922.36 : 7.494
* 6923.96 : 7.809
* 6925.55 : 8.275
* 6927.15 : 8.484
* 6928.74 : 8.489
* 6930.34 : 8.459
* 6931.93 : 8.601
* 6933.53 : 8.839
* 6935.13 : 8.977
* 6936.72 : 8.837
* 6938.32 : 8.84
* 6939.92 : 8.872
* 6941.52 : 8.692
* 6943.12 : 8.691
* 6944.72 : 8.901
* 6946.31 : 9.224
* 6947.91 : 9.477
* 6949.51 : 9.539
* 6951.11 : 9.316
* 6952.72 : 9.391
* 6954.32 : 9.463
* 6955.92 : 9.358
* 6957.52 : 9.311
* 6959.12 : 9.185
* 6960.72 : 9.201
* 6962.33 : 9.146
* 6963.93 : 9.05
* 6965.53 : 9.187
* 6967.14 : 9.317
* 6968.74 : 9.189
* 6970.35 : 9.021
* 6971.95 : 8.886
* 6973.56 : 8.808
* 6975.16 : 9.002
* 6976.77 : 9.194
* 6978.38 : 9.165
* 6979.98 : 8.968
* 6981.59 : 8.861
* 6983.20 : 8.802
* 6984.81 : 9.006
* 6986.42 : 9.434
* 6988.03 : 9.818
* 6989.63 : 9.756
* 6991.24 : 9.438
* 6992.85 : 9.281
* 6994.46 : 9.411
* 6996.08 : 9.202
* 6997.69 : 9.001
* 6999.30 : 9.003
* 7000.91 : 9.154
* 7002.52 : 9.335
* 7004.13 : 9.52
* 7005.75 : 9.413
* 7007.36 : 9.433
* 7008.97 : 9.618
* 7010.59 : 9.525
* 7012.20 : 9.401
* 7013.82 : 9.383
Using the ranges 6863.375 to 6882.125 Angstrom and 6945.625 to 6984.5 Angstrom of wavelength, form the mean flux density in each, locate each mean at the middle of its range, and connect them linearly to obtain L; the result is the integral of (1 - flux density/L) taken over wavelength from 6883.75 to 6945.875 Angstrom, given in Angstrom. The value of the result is 0.8 Angstrom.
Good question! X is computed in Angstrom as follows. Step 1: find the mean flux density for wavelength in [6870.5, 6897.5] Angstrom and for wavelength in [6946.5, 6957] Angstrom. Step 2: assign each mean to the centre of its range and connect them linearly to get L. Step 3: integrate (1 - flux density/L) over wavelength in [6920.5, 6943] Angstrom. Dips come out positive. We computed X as 1.0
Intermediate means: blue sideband 7.53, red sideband 9.41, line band 8.48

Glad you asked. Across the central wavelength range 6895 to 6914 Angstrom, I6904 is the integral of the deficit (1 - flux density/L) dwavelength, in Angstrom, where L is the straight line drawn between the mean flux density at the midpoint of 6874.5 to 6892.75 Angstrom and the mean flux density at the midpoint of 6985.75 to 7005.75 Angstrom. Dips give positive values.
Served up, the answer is 0.1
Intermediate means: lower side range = 7.54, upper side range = 9.36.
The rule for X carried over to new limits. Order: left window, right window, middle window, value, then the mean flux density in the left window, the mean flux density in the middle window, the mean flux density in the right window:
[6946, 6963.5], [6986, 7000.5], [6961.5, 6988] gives 0.7 Angstrom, 9.32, 9.08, 9.37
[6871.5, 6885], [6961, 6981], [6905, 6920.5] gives -0.2 Angstrom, 7.47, 8.19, 9.08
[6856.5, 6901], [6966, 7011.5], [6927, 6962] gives -1.9 Angstrom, 7.54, 9.02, 9.23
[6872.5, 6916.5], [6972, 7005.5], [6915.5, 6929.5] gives 0.0 Angstrom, 7.73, 8.14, 9.2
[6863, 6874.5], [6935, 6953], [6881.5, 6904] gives 0.9 Angstrom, 7.45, 7.65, 9.06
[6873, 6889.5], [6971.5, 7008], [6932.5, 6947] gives -0.7 Angstrom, 7.52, 8.87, 9.21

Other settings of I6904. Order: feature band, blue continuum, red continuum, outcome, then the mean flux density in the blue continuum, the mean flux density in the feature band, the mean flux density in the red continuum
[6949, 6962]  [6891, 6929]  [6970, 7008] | -1.0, 7.96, 9.33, 9.21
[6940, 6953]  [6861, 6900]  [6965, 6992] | -0.7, 7.53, 9.13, 9.17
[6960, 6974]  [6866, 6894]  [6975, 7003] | -0.4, 7.53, 9.09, 9.22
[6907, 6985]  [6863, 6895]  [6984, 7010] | -2.1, 7.53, 8.8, 9.36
